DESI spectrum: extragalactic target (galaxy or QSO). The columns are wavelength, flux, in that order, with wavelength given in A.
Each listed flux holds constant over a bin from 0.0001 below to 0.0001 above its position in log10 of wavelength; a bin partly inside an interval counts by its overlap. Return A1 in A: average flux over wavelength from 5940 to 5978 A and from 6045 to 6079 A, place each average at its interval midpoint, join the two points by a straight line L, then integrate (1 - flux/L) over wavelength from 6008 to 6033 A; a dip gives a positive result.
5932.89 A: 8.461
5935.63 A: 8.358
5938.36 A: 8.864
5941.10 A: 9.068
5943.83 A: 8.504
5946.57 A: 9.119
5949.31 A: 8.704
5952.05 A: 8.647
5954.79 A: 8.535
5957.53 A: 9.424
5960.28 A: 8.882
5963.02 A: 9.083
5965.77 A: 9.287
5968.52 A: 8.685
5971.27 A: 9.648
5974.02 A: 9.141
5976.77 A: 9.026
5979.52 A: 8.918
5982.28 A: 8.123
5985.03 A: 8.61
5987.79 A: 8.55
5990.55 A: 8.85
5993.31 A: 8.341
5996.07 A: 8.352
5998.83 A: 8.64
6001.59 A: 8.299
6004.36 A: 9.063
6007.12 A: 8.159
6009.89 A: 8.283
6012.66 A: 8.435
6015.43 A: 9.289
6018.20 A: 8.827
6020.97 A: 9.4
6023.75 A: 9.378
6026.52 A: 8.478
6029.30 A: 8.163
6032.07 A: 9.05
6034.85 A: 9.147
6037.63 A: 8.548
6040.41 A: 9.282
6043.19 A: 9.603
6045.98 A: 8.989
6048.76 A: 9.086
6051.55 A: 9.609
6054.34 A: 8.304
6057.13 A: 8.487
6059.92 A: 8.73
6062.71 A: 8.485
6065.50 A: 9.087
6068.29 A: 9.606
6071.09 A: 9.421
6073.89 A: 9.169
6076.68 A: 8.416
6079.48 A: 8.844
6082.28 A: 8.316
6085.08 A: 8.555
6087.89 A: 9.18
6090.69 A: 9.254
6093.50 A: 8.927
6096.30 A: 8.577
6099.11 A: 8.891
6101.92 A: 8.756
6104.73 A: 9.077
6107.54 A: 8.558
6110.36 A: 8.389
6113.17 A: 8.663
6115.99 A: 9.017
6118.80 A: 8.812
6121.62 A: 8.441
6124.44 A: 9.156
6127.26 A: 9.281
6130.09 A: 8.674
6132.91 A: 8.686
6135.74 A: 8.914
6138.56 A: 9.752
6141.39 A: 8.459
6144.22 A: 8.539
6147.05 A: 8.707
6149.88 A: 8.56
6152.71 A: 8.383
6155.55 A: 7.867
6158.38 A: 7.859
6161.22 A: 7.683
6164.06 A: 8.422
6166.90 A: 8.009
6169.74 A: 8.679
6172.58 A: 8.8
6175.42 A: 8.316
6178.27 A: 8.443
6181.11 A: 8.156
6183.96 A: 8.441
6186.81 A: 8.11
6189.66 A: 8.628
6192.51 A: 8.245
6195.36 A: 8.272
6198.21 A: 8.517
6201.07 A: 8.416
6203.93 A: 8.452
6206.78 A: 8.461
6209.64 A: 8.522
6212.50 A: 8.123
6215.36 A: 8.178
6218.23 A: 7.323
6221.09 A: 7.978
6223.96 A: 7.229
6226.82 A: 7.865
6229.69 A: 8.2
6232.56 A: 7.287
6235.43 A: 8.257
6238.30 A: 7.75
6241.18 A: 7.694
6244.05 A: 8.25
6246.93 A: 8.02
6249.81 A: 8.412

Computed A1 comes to 0.5 A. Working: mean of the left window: 8.98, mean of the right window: 8.95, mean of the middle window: 8.79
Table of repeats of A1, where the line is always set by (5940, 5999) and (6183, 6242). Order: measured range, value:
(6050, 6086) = -1.4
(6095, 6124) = -1.1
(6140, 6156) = -0.3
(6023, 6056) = -1.3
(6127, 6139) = -0.9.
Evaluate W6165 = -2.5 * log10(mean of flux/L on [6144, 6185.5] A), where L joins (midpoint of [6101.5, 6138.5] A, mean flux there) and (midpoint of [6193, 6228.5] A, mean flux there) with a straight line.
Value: 0.02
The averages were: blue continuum 8.84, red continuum 8.12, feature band 8.32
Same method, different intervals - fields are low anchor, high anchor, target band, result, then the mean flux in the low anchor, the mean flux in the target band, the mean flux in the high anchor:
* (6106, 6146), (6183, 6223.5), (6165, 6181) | 0.00 mag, 8.81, 8.43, 8.23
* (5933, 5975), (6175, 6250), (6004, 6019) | 0.01 mag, 8.91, 8.64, 8.12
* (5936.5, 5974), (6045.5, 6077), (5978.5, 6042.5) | 0.03 mag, 8.96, 8.71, 8.97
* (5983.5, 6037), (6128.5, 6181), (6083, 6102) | -0.04 mag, 8.7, 8.86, 8.48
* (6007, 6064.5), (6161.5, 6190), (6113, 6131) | -0.04 mag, 8.86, 8.88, 8.36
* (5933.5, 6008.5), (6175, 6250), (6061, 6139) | -0.06 mag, 8.77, 8.88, 8.12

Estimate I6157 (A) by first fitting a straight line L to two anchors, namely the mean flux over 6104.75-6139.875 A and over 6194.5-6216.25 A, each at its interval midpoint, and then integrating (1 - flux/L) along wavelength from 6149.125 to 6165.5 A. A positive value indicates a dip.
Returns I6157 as 1.0 A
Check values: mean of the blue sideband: 8.87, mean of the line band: 8.11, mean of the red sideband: 8.38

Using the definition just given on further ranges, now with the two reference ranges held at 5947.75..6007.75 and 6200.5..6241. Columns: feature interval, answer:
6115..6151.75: -2.52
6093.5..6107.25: -0.72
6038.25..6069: -1.69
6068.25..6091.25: -1.31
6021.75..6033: -0.22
